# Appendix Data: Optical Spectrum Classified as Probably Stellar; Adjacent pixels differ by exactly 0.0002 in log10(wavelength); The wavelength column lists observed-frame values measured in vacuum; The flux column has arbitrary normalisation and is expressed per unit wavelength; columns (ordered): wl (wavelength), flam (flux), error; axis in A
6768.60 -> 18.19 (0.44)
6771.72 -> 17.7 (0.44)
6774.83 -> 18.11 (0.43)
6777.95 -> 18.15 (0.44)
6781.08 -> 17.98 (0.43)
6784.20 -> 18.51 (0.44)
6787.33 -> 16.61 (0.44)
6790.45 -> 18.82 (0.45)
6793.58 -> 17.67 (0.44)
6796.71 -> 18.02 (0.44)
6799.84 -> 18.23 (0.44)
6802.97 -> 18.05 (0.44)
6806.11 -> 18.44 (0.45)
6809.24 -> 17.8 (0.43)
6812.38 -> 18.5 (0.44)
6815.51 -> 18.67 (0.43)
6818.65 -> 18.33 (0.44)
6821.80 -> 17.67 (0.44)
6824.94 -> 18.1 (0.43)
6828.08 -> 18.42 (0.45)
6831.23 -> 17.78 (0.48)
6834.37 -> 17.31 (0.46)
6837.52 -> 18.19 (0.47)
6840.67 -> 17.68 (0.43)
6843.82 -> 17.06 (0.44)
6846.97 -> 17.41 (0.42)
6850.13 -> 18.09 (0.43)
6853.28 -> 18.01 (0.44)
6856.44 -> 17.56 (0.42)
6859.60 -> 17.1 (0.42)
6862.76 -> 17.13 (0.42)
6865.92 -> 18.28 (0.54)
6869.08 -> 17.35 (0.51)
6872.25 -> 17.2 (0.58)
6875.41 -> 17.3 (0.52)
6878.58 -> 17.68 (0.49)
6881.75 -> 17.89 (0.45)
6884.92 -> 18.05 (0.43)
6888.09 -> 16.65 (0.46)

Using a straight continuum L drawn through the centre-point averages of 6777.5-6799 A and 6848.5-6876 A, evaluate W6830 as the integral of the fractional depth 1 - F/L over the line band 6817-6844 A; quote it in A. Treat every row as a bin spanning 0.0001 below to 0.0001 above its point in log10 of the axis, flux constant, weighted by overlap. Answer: -0.2 A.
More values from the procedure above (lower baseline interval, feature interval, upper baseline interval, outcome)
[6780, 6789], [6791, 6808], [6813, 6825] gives -0.2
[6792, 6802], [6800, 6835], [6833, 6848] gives -0.7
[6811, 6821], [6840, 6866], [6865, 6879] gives 0.4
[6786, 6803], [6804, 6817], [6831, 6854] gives -0.4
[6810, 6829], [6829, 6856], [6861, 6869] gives 0.4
